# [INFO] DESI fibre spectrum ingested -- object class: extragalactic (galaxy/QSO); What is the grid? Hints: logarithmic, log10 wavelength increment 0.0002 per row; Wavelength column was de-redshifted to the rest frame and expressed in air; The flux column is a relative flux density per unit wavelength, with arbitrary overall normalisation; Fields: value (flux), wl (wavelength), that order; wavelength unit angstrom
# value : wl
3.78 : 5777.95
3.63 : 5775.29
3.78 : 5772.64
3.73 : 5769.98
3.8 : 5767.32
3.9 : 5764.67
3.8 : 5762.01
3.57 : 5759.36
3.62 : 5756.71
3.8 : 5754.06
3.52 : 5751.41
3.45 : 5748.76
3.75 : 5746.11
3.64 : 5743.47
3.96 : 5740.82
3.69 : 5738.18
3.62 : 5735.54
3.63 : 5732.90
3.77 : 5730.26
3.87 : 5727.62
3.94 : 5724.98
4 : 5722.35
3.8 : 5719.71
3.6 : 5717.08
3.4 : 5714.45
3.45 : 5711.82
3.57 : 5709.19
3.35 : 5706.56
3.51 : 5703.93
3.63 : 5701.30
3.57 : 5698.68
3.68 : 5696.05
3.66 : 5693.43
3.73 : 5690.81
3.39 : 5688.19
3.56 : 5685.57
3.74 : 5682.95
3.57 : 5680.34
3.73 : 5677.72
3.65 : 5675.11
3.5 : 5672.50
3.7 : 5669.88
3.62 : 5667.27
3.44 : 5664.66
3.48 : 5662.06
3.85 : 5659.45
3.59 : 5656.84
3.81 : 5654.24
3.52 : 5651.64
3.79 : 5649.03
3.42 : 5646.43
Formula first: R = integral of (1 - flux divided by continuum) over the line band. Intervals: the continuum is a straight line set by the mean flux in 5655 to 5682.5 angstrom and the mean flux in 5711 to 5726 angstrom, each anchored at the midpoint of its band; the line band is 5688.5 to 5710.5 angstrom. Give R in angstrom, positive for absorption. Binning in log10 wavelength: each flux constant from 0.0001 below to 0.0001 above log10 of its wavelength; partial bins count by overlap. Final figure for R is 0.56 angstrom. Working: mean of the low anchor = 3.62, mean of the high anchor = 3.7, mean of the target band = 3.58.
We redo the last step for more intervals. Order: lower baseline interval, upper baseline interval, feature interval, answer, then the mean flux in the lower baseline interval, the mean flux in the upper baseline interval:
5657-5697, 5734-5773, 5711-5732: -0.36 angstrom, 3.62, 3.71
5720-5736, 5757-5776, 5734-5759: 0.74 angstrom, 3.81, 3.74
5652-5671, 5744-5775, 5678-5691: 0.19 angstrom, 3.64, 3.7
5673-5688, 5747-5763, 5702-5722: 0.40 angstrom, 3.62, 3.63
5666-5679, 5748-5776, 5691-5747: -0.03 angstrom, 3.64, 3.7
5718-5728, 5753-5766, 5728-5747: 0.51 angstrom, 3.89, 3.74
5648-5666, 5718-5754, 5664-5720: 1.55 angstrom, 3.64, 3.74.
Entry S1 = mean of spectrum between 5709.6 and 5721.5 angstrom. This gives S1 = 3.58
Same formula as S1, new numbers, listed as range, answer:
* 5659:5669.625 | 3.59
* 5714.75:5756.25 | 3.73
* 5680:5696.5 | 3.62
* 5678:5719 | 3.57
